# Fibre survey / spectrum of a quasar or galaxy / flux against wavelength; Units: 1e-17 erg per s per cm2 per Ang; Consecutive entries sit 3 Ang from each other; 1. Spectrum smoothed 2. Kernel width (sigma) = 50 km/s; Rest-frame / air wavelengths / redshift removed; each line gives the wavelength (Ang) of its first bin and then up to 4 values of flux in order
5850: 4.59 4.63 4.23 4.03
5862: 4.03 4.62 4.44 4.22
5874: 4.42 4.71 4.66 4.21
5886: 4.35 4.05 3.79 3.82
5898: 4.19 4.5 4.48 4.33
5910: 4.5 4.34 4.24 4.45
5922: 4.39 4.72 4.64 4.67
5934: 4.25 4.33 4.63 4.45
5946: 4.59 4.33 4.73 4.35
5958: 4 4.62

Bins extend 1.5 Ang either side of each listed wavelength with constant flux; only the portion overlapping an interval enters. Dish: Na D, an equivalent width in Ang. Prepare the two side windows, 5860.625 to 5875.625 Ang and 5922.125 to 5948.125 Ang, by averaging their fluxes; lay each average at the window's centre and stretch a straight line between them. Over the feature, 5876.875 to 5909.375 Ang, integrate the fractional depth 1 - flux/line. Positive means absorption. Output 1.1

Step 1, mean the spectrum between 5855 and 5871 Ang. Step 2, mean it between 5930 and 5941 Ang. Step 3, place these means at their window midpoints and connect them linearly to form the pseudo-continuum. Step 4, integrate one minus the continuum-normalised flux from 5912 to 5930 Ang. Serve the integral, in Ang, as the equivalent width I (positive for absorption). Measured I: -0.23 Ang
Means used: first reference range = 4.27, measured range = 4.47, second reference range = 4.45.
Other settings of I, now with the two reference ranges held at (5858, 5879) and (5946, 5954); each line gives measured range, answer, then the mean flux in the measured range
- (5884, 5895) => 0.9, 4.04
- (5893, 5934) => 0.6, 4.39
